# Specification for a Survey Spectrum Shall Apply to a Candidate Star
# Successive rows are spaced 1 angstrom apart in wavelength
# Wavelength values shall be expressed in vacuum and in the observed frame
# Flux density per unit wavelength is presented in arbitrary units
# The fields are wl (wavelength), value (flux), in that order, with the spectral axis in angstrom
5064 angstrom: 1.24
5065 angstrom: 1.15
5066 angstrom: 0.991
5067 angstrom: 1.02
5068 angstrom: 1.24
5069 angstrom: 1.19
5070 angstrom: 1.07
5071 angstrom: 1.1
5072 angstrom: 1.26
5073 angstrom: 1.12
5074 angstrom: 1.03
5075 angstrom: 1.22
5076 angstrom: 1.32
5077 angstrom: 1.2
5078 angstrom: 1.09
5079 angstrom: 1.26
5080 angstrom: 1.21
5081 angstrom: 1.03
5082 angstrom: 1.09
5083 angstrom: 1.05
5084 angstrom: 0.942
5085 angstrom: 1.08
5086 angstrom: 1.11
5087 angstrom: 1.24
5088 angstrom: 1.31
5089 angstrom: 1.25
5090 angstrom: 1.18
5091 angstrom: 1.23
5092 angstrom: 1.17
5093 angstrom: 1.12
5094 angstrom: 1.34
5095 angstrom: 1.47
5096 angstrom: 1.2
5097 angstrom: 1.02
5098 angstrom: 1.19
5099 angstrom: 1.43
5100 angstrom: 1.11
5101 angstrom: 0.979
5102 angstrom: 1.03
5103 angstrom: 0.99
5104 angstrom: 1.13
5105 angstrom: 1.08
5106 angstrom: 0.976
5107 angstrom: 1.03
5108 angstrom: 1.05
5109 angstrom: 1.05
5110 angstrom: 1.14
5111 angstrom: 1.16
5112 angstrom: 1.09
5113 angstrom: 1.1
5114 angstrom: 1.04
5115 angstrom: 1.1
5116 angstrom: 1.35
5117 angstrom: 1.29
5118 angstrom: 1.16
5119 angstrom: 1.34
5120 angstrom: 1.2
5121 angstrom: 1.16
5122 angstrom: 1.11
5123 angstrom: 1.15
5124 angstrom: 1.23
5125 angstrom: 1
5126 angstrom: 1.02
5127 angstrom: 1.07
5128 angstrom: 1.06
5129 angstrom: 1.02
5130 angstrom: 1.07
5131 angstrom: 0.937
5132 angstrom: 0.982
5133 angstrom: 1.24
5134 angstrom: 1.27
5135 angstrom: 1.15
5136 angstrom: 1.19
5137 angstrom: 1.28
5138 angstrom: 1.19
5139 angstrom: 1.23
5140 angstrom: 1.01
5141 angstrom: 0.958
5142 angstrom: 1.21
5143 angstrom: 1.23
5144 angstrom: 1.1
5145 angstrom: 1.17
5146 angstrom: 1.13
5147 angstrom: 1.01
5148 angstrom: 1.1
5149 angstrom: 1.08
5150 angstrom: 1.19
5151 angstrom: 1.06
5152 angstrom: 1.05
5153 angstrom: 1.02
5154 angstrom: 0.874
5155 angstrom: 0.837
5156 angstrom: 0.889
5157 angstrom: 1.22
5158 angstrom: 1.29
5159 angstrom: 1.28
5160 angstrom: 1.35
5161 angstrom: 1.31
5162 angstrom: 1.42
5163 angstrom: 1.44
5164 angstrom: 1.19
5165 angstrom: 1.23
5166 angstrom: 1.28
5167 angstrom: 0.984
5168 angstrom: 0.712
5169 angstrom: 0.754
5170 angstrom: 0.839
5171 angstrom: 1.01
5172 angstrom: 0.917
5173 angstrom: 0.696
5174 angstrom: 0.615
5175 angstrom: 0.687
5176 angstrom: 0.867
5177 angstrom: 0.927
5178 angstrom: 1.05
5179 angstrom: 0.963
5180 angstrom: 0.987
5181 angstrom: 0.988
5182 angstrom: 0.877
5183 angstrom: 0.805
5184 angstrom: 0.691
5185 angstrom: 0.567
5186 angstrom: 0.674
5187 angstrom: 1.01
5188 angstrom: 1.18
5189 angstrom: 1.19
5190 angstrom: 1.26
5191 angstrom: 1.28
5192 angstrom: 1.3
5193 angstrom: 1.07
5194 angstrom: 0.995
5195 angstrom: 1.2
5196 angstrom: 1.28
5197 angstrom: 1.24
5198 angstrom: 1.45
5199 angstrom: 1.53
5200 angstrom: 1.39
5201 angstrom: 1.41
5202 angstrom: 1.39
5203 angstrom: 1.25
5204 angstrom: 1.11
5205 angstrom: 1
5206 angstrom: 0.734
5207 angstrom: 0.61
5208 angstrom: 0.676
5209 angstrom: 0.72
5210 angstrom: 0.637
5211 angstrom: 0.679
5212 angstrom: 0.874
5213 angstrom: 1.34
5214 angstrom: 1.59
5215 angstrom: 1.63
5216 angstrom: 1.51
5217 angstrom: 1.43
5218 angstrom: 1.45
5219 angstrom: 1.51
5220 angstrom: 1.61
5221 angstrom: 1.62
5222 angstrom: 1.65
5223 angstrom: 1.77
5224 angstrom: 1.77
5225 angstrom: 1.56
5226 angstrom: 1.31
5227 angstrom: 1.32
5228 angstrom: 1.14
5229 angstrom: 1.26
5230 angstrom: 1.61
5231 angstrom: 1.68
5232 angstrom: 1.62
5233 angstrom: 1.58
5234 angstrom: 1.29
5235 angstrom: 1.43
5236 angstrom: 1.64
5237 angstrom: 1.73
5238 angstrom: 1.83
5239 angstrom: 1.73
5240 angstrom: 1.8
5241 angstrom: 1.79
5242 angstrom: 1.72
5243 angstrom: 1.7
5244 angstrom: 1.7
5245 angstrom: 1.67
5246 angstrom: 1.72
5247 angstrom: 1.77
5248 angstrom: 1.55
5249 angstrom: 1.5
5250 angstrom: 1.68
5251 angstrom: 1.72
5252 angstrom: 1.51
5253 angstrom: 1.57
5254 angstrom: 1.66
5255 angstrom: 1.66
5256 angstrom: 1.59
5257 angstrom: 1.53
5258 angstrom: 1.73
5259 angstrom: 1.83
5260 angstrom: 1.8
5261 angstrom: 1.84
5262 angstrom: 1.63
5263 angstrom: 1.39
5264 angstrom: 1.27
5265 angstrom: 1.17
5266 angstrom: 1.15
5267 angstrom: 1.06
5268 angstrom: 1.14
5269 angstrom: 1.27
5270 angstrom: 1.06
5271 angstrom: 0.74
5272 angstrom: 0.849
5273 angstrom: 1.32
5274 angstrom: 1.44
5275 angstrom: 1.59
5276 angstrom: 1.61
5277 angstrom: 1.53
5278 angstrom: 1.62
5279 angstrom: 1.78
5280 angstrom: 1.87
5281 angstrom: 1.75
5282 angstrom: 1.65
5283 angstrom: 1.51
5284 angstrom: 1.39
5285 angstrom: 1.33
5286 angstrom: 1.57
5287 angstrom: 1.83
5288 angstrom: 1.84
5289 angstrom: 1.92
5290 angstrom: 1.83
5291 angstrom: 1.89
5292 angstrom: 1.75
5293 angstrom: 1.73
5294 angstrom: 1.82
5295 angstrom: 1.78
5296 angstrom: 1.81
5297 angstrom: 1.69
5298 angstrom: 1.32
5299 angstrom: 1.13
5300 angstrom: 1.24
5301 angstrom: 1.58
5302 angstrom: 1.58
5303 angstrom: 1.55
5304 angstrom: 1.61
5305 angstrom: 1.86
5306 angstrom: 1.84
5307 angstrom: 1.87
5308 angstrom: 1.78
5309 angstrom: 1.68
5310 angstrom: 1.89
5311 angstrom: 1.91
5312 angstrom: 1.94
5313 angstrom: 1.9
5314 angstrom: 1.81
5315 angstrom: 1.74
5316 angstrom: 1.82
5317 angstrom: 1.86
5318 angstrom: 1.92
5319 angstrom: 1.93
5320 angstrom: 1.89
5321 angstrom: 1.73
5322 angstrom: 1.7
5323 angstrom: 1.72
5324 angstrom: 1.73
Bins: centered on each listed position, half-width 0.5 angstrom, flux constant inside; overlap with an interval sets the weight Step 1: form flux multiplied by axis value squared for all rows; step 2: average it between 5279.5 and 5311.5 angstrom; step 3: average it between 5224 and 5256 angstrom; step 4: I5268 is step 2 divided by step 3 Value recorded 1.07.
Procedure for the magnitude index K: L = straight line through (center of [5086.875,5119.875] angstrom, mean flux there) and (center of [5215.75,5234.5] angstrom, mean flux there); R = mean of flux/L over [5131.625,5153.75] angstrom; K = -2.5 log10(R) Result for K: 0.13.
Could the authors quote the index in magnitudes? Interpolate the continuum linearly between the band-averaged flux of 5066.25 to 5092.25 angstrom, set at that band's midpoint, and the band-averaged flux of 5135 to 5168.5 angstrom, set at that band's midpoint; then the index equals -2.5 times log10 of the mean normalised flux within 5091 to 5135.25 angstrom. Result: 0.012 mag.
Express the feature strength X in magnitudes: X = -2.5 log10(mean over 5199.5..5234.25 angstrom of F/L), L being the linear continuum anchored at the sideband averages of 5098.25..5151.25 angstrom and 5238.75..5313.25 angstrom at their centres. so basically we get 0.09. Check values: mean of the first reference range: 1.12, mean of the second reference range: 1.6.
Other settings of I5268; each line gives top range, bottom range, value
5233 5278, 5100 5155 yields 1.45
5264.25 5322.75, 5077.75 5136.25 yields 1.52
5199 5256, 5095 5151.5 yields 1.34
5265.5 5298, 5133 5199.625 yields 1.49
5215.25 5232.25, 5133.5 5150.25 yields 1.37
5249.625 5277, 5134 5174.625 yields 1.38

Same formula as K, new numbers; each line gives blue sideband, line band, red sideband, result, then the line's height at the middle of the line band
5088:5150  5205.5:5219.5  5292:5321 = 0.292 mag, 1.43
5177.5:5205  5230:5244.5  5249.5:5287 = -0.234 mag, 1.34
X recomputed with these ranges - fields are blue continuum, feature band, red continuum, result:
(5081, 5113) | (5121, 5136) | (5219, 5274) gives 0.11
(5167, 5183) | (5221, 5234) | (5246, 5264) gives -0.11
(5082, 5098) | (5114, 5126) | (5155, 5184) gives -0.06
